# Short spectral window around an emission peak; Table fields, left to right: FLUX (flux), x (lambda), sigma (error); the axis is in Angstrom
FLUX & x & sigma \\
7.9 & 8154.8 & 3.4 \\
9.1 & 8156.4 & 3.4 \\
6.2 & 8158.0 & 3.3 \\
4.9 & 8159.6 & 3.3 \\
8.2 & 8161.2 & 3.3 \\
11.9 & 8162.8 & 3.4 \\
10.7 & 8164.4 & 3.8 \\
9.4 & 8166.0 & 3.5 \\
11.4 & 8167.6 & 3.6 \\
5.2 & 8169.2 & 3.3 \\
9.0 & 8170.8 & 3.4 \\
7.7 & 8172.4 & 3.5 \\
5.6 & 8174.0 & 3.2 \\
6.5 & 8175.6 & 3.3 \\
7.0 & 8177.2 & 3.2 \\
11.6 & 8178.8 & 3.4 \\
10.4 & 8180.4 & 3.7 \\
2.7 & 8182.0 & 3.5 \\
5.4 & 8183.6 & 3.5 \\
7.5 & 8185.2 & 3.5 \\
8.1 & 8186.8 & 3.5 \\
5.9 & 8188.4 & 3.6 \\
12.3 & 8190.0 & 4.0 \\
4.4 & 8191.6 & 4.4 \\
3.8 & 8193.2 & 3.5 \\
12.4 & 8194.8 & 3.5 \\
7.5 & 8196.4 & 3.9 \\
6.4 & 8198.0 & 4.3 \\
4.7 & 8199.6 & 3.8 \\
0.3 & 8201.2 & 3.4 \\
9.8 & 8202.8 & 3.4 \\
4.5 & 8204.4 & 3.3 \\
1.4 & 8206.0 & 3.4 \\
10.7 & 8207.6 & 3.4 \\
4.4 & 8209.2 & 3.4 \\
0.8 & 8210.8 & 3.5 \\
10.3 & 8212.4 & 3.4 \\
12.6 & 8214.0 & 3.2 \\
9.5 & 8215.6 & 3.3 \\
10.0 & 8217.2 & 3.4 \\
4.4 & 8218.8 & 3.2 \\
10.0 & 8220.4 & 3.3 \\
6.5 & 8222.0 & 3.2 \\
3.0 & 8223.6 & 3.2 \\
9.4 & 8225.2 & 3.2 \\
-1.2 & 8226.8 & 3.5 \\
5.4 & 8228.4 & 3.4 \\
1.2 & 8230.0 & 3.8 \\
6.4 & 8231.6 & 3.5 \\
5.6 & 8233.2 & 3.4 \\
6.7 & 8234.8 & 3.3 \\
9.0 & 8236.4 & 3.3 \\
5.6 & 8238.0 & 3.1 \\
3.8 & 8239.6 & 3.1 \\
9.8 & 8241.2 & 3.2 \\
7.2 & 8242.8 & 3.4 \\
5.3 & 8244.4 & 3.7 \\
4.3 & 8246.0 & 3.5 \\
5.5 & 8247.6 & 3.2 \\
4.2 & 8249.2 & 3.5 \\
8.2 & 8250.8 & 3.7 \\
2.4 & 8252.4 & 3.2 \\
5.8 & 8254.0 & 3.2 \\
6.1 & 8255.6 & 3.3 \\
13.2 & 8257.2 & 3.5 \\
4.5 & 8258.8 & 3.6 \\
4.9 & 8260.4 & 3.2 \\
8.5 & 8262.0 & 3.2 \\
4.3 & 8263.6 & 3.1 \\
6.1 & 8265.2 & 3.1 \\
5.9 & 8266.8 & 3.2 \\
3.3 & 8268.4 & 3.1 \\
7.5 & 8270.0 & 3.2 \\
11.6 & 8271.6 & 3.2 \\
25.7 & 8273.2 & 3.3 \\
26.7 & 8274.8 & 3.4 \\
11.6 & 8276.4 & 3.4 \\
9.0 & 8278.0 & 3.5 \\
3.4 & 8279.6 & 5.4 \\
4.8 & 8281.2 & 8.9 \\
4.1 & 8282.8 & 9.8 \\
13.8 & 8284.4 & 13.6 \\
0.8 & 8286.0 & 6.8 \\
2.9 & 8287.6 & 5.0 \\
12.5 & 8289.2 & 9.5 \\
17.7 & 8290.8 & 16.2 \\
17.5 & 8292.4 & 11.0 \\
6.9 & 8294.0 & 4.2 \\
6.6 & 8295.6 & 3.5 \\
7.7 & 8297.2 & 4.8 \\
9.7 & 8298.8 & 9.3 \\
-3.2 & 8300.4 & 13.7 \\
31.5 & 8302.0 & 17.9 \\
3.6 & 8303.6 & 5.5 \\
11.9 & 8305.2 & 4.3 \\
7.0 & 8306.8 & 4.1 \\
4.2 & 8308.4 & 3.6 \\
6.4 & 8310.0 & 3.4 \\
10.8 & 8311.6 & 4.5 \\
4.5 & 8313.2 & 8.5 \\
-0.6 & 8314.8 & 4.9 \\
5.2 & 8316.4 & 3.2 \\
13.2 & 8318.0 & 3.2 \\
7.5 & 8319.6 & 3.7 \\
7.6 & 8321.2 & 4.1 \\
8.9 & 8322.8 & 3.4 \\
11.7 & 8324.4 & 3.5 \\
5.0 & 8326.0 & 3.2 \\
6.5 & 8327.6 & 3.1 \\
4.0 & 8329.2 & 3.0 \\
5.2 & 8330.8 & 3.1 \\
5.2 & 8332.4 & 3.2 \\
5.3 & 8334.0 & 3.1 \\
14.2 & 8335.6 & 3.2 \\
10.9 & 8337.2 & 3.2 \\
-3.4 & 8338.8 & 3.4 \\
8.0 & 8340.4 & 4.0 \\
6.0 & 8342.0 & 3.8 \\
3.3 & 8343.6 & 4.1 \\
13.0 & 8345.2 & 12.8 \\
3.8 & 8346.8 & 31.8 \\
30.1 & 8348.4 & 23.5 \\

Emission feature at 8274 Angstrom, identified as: H-gamma 4340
